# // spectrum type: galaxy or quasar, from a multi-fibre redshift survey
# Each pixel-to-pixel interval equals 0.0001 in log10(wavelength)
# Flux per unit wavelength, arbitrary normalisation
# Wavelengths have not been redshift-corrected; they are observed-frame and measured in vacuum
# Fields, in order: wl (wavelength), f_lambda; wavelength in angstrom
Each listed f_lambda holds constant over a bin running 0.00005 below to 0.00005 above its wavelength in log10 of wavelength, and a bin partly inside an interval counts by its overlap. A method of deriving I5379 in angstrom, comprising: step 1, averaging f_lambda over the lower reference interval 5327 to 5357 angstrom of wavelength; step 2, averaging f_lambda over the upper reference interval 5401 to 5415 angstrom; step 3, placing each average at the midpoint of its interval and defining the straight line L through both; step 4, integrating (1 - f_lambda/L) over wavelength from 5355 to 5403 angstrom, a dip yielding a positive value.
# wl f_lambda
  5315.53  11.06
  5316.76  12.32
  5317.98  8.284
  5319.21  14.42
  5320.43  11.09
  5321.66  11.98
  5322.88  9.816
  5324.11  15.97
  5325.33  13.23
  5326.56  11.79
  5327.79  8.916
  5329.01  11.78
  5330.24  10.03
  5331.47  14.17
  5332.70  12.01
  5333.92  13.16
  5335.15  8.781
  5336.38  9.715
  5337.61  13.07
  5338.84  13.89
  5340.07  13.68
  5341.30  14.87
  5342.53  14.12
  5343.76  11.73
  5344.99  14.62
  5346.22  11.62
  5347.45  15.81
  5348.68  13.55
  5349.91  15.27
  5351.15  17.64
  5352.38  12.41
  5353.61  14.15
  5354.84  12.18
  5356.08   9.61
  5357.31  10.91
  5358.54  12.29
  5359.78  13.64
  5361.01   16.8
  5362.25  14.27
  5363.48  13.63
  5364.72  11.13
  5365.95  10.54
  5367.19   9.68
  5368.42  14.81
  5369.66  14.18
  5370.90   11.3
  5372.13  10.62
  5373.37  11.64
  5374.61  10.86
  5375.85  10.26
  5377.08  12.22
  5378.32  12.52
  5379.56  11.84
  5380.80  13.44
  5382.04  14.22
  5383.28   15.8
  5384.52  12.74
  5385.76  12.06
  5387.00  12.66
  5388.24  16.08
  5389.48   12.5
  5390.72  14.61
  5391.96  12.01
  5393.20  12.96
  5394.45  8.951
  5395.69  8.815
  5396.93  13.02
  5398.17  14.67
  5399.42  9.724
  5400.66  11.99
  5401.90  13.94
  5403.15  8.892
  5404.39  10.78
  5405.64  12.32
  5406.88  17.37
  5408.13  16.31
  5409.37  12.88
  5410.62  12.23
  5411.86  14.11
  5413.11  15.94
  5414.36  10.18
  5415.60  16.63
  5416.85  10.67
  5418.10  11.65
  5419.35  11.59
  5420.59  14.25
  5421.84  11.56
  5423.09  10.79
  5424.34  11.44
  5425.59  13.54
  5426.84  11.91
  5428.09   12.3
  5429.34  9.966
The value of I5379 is 2.1 angstrom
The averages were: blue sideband 12.8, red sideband 13.2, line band 12.4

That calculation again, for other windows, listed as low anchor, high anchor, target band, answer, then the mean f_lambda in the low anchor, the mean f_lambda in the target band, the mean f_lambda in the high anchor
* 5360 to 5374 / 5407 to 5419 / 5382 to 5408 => 0.91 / 12.6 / 12.7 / 13.5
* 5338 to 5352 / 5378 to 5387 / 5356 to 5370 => 1.04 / 14.2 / 12.7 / 13.2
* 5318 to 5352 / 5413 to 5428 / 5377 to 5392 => -0.99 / 12.8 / 13.4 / 12.4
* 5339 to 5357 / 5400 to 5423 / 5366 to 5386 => 1.44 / 13.6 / 12.3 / 12.9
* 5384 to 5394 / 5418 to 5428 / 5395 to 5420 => -0.21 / 13.1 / 12.7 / 12.1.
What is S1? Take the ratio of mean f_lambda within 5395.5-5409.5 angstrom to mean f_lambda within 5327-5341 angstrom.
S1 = 1.1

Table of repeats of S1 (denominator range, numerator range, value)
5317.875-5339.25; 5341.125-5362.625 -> 1.15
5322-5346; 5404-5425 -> 1.05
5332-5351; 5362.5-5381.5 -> 0.91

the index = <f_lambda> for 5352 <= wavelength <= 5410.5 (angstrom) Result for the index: 12.6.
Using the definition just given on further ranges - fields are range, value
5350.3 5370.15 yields 13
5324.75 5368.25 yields 12.7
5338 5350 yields 13.8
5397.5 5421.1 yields 12.9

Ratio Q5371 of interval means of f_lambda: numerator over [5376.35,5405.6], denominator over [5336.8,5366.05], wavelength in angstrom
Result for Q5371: 0.9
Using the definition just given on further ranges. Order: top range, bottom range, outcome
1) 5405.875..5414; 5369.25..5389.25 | 1.15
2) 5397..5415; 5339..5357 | 0.95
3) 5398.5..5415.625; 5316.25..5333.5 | 1.10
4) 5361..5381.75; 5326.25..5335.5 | 1.07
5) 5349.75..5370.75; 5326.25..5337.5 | 1.16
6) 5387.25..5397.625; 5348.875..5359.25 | 0.95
